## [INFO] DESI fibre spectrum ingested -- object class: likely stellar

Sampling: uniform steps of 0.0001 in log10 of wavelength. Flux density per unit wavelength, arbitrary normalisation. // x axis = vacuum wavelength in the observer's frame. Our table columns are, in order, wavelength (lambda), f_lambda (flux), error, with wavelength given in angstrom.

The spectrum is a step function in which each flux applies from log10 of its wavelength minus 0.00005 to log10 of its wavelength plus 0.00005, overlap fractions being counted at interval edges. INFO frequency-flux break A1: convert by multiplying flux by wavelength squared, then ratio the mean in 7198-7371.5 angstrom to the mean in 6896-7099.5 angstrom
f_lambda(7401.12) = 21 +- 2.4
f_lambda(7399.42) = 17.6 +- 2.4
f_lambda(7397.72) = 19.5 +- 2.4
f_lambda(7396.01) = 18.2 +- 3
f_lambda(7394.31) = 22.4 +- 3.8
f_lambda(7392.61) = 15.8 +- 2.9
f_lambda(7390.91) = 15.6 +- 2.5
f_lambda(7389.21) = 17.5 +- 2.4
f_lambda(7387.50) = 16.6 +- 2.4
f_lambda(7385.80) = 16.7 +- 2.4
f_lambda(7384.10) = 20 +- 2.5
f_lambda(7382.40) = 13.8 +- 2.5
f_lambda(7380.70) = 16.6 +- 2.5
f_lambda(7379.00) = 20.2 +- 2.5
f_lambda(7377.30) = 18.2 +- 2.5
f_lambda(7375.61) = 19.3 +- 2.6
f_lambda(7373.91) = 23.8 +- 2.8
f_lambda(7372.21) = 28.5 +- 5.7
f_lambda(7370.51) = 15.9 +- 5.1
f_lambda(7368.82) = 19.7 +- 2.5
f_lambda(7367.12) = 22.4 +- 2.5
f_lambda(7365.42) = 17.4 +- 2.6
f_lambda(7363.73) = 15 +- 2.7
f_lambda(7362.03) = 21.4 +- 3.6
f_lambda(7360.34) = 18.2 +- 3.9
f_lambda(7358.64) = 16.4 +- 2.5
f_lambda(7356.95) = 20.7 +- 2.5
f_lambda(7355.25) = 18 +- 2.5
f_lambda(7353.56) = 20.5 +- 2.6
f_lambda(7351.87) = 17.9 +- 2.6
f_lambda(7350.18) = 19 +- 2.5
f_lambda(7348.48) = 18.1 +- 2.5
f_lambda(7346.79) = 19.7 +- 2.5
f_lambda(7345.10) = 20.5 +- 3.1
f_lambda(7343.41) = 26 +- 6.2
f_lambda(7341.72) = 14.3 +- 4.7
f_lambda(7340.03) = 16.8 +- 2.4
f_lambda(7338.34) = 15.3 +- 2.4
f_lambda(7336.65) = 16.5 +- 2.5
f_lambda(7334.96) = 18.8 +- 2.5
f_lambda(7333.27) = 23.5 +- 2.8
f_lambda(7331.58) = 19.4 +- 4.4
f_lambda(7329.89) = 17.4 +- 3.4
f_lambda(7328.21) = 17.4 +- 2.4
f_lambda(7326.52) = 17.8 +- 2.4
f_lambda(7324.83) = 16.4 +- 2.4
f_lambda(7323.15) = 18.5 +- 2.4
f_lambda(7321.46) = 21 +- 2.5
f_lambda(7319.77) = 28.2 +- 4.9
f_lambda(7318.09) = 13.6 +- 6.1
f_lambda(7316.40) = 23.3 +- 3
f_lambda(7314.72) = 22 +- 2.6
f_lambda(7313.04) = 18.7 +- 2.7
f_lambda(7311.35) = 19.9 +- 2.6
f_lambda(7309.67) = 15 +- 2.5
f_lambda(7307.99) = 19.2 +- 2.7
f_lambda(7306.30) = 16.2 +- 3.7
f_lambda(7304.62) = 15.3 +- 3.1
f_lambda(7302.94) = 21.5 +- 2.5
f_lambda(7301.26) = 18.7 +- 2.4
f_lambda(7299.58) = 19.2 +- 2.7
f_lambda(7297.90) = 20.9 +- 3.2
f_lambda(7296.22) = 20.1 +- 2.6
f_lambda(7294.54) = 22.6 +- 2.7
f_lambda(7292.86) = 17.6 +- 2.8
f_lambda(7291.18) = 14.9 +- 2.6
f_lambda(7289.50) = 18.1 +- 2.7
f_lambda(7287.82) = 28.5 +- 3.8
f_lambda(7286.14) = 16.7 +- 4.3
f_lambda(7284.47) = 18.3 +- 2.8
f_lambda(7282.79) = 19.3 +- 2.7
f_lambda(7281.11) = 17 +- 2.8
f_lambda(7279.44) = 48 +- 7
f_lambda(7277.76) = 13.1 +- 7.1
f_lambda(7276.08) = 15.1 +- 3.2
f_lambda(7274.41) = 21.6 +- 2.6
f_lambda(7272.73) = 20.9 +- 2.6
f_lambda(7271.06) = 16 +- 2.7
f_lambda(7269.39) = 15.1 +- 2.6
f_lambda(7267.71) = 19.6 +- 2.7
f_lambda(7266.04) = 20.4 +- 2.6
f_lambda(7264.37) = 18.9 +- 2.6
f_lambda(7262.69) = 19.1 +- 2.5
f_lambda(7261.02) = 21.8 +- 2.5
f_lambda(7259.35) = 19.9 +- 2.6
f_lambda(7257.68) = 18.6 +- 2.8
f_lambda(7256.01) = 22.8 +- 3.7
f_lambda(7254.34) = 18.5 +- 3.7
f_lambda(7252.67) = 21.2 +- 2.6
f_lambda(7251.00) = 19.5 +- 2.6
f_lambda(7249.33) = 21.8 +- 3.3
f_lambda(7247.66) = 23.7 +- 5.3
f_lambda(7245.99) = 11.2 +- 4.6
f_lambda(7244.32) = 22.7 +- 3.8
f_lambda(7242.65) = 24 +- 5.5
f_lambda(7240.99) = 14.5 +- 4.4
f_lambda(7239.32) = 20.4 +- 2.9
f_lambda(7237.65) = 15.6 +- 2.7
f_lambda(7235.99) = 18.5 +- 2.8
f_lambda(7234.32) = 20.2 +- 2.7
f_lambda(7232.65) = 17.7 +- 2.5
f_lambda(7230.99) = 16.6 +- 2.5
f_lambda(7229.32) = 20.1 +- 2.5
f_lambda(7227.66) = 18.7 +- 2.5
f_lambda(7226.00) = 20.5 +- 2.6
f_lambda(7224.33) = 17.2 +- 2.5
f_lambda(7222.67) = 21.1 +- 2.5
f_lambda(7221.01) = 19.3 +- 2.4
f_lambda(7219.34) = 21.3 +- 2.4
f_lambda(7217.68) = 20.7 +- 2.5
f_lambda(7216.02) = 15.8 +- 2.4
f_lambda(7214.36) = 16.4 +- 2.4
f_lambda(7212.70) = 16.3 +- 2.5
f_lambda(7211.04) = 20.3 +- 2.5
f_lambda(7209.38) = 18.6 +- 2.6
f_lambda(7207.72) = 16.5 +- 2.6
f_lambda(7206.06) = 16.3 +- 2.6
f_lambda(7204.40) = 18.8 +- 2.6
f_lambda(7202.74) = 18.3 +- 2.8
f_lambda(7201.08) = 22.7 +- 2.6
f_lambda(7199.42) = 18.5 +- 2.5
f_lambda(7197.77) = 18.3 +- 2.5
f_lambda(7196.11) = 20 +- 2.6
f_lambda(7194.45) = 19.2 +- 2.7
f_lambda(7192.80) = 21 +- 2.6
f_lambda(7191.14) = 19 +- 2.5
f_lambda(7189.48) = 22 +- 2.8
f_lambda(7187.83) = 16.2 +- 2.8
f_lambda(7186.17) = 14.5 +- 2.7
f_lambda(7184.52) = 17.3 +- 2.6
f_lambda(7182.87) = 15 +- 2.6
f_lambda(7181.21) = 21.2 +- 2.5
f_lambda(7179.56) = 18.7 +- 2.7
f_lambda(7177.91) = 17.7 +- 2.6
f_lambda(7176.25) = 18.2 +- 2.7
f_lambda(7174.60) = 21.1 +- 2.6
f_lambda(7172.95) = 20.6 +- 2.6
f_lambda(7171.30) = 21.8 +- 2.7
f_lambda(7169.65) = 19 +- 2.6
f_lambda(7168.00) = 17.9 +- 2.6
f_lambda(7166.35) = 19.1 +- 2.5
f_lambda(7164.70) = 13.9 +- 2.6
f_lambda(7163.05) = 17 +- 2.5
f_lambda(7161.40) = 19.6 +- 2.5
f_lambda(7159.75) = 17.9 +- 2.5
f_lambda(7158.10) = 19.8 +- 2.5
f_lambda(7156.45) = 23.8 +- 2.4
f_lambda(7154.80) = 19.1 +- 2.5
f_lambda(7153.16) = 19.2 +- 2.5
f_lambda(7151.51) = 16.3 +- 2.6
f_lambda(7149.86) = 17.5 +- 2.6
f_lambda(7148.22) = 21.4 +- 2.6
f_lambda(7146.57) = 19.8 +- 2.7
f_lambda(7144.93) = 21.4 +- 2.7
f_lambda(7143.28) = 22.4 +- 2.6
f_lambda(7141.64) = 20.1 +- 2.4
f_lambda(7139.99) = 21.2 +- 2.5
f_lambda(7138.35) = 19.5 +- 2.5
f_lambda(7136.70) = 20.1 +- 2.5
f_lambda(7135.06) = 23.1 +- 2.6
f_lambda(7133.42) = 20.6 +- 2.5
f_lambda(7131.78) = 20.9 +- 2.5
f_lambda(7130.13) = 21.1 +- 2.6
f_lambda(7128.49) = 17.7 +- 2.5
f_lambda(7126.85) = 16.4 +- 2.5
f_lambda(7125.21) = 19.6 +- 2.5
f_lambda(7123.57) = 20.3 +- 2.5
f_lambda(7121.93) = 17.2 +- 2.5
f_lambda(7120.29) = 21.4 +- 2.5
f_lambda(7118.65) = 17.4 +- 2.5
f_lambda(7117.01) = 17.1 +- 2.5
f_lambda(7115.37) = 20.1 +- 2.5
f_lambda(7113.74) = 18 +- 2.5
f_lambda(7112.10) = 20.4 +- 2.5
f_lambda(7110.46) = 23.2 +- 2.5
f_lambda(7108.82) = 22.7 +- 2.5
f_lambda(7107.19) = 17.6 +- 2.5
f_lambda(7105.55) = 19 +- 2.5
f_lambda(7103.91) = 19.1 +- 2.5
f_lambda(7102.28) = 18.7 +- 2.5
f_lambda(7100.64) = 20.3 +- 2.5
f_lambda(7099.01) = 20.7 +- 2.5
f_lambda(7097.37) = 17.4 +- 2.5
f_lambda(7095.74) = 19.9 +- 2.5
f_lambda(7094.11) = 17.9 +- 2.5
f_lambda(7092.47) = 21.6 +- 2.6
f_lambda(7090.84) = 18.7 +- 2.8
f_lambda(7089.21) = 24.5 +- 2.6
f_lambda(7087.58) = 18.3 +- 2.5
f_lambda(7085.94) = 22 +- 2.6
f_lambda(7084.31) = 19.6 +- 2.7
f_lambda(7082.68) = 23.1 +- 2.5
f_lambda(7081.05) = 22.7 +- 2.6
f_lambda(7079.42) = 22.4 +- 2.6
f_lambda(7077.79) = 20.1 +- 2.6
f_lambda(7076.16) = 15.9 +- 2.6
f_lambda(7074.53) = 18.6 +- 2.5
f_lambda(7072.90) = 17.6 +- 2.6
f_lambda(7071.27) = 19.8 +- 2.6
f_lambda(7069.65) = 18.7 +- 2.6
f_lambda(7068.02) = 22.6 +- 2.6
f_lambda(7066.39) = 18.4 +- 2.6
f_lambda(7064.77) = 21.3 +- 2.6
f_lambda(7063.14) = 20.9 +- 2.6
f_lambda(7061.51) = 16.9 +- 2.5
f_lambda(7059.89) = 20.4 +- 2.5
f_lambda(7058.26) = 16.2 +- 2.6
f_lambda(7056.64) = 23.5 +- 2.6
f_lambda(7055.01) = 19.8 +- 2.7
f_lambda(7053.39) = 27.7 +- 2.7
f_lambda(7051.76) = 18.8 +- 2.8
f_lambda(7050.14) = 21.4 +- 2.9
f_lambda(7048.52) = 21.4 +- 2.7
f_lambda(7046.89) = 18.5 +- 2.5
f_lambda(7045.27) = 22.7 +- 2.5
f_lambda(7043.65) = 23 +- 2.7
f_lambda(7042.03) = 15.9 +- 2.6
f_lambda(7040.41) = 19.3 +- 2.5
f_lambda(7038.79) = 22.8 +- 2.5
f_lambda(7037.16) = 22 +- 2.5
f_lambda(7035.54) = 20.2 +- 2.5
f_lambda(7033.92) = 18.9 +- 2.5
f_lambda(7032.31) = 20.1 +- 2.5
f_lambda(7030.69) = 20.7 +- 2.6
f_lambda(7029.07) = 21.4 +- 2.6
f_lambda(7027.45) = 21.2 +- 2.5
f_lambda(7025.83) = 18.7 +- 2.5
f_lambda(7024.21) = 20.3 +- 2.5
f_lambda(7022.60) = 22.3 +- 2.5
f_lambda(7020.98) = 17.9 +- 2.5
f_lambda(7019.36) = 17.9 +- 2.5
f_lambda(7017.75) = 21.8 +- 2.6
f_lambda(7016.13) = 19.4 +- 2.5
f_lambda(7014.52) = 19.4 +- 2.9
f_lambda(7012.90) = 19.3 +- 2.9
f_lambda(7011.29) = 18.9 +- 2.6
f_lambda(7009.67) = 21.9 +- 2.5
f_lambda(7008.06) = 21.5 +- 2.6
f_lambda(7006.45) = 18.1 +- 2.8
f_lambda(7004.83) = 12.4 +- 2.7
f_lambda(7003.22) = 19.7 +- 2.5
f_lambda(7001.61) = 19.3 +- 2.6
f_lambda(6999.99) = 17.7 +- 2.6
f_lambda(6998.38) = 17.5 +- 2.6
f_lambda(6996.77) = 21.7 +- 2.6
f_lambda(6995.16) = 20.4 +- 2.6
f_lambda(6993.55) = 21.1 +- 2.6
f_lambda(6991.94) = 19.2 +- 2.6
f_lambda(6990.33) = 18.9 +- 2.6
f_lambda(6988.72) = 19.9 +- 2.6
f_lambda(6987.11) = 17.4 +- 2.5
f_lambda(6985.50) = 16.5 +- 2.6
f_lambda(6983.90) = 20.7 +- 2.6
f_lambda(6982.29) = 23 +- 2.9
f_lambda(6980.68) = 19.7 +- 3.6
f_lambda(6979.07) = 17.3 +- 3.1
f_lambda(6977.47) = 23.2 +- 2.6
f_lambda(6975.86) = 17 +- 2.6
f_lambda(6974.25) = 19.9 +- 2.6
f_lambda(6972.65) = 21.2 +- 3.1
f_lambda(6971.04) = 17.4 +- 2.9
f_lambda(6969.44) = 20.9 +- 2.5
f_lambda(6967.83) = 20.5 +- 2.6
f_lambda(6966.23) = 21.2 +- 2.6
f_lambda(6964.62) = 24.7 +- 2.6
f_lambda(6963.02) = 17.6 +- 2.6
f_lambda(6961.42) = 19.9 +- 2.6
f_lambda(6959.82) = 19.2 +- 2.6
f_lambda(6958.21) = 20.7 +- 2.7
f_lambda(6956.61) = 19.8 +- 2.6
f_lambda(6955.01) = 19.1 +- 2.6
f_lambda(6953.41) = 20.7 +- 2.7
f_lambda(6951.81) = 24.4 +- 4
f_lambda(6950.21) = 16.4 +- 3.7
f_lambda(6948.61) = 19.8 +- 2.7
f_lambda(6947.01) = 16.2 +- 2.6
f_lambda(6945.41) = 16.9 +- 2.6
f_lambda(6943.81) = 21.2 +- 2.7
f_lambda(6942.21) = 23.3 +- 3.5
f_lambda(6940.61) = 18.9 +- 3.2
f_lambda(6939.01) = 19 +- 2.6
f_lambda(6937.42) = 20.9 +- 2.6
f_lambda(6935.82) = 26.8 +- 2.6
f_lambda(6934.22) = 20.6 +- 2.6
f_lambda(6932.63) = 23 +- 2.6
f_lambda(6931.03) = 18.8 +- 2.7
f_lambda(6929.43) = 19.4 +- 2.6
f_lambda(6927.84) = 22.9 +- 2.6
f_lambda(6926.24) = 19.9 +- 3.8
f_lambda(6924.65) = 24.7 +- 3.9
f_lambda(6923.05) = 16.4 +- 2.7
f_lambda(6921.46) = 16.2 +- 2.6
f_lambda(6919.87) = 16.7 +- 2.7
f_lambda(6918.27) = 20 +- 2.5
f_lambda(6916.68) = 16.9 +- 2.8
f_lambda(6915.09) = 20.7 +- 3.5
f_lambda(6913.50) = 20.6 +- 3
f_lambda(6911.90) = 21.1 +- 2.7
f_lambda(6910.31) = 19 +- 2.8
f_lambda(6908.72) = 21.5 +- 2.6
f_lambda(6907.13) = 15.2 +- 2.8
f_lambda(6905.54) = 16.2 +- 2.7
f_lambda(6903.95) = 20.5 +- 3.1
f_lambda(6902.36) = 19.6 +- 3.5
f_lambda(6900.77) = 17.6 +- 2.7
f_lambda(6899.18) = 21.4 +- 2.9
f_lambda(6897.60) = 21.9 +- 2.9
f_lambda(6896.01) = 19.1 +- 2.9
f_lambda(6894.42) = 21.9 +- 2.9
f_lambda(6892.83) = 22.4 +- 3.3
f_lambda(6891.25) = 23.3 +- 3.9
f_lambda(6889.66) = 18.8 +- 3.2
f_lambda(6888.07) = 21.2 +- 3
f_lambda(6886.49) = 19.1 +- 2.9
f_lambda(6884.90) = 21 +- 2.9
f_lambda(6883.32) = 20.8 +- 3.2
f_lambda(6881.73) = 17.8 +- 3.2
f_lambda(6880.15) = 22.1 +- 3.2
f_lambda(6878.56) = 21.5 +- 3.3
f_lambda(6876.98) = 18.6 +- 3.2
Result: 1.04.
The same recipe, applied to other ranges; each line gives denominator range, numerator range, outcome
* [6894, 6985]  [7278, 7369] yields 1.09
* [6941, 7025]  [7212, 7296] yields 1.07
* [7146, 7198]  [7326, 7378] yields 1.07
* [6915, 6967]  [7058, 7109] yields 1.03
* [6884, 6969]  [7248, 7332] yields 1.09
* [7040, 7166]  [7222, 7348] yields 1.03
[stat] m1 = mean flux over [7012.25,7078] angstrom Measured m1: 20.1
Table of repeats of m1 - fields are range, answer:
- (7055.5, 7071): 19.9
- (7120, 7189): 19.2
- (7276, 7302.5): 20.7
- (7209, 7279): 19.1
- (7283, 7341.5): 19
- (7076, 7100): 20.4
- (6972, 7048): 19.7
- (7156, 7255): 18.9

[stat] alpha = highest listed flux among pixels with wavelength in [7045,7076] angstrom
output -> 27.7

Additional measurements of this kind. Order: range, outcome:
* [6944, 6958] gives 24.4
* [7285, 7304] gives 28.5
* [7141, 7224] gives 23.8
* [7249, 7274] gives 22.8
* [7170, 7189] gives 21.8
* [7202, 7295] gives 48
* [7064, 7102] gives 24.5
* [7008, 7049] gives 23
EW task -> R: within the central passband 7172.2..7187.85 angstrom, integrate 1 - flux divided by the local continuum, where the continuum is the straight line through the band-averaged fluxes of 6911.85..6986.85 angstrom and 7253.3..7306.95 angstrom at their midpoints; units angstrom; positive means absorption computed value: 1.39 angstrom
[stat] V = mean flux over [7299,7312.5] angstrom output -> 18.1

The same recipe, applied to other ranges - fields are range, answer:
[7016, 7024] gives 19.9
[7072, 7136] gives 19.8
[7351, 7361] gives 18.6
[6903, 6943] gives 20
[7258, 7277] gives 18.9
